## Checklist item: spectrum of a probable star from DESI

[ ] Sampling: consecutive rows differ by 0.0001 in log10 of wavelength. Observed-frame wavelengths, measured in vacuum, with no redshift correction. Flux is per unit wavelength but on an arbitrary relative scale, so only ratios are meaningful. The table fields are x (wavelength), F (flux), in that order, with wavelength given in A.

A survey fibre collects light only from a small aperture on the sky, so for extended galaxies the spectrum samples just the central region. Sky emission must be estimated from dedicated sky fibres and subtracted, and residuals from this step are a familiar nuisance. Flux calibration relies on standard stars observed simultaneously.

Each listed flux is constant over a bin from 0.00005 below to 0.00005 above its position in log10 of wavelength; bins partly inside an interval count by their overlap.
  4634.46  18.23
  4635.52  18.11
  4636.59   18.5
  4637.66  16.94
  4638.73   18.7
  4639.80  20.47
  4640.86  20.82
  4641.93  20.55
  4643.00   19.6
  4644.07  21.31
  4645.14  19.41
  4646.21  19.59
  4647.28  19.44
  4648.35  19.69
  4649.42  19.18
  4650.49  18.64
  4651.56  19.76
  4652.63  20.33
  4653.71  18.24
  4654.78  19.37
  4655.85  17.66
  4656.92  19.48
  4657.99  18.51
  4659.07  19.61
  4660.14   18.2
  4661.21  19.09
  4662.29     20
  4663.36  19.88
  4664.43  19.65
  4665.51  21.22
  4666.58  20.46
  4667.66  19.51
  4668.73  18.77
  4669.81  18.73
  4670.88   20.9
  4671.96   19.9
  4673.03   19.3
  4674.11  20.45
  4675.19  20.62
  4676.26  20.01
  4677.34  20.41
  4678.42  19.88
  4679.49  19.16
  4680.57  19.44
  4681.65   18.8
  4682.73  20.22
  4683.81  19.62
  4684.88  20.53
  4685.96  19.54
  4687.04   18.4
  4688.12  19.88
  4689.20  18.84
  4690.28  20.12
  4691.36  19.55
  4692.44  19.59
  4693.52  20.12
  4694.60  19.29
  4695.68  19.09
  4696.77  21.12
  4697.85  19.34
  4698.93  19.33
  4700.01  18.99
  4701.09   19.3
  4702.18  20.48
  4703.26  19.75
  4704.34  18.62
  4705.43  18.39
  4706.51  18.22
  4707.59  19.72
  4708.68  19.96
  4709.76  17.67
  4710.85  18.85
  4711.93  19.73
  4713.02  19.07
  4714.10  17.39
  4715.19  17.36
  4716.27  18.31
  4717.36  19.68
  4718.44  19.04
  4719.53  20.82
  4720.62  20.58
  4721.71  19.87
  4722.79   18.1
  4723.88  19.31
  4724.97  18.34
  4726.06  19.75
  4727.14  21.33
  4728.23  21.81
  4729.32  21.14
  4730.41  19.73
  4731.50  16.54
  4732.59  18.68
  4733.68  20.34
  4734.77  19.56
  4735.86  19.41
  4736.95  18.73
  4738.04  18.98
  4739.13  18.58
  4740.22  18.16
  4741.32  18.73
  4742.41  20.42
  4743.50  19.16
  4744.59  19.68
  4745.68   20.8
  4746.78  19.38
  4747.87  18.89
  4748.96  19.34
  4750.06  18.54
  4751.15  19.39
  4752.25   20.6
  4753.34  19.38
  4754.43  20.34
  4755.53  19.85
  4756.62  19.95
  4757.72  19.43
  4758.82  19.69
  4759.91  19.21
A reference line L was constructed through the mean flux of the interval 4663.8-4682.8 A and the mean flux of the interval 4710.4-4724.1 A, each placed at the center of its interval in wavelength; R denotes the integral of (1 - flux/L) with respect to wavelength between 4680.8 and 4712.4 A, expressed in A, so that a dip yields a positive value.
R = 0.05 A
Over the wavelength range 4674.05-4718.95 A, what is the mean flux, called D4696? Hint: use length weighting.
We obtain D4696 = 19.4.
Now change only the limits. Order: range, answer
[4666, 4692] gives 19.7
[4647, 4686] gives 19.6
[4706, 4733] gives 19.2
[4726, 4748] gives 19.5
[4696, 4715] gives 19.1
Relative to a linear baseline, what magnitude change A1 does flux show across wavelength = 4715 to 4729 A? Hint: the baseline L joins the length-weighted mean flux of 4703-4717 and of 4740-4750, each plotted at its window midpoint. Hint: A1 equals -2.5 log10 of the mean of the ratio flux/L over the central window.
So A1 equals -0.04 mag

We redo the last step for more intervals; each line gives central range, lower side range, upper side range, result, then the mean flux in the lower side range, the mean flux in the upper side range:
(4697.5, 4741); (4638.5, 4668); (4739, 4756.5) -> 0.02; 19.6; 19.5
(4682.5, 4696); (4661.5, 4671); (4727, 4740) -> 0.01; 19.8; 19.5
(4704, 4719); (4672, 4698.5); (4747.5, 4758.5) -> 0.05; 19.7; 19.6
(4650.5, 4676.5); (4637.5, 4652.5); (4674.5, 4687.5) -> 0.01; 19.7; 19.7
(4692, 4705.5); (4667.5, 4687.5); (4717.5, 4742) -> 0.00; 19.7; 19.4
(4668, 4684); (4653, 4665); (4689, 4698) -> -0.02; 19.1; 19.7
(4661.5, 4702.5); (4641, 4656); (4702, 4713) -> -0.02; 19.6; 19.1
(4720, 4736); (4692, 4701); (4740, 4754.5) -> -0.01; 19.6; 19.5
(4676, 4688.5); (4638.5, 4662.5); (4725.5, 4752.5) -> -0.01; 19.5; 19.5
